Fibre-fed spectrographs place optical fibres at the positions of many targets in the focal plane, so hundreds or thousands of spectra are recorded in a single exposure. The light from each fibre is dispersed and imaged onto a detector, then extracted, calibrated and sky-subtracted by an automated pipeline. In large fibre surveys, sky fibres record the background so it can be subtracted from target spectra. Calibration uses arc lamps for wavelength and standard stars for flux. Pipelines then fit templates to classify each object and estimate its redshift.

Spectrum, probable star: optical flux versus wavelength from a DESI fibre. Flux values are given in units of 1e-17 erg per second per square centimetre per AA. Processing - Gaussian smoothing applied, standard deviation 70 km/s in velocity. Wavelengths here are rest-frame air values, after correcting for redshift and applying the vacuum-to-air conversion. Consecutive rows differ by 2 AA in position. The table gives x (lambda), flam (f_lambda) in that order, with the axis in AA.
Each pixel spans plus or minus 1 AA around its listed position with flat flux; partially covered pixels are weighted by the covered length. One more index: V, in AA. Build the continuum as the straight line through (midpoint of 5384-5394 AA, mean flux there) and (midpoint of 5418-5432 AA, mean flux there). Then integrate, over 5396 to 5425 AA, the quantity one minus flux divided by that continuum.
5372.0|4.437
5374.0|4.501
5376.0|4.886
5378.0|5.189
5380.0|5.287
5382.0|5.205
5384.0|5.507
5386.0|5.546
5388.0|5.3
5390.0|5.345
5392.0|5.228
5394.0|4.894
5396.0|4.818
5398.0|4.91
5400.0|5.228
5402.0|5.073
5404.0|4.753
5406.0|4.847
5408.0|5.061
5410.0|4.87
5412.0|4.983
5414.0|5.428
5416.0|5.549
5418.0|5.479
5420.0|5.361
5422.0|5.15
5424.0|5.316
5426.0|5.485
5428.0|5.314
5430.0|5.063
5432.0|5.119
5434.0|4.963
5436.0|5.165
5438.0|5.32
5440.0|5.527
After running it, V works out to 0.92 AA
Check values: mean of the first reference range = 5.32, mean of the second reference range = 5.28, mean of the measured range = 5.13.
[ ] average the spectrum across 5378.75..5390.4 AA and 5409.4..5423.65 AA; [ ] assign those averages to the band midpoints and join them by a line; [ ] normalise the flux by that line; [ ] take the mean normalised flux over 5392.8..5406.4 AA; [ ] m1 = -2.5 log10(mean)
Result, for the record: 0.08 mag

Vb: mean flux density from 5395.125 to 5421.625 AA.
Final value 5.11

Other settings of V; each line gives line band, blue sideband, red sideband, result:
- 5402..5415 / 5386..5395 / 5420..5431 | 0.6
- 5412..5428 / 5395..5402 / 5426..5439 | -0.8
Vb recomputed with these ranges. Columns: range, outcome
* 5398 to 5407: 4.97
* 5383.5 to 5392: 5.4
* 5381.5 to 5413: 5.1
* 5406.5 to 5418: 5.19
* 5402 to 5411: 4.9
